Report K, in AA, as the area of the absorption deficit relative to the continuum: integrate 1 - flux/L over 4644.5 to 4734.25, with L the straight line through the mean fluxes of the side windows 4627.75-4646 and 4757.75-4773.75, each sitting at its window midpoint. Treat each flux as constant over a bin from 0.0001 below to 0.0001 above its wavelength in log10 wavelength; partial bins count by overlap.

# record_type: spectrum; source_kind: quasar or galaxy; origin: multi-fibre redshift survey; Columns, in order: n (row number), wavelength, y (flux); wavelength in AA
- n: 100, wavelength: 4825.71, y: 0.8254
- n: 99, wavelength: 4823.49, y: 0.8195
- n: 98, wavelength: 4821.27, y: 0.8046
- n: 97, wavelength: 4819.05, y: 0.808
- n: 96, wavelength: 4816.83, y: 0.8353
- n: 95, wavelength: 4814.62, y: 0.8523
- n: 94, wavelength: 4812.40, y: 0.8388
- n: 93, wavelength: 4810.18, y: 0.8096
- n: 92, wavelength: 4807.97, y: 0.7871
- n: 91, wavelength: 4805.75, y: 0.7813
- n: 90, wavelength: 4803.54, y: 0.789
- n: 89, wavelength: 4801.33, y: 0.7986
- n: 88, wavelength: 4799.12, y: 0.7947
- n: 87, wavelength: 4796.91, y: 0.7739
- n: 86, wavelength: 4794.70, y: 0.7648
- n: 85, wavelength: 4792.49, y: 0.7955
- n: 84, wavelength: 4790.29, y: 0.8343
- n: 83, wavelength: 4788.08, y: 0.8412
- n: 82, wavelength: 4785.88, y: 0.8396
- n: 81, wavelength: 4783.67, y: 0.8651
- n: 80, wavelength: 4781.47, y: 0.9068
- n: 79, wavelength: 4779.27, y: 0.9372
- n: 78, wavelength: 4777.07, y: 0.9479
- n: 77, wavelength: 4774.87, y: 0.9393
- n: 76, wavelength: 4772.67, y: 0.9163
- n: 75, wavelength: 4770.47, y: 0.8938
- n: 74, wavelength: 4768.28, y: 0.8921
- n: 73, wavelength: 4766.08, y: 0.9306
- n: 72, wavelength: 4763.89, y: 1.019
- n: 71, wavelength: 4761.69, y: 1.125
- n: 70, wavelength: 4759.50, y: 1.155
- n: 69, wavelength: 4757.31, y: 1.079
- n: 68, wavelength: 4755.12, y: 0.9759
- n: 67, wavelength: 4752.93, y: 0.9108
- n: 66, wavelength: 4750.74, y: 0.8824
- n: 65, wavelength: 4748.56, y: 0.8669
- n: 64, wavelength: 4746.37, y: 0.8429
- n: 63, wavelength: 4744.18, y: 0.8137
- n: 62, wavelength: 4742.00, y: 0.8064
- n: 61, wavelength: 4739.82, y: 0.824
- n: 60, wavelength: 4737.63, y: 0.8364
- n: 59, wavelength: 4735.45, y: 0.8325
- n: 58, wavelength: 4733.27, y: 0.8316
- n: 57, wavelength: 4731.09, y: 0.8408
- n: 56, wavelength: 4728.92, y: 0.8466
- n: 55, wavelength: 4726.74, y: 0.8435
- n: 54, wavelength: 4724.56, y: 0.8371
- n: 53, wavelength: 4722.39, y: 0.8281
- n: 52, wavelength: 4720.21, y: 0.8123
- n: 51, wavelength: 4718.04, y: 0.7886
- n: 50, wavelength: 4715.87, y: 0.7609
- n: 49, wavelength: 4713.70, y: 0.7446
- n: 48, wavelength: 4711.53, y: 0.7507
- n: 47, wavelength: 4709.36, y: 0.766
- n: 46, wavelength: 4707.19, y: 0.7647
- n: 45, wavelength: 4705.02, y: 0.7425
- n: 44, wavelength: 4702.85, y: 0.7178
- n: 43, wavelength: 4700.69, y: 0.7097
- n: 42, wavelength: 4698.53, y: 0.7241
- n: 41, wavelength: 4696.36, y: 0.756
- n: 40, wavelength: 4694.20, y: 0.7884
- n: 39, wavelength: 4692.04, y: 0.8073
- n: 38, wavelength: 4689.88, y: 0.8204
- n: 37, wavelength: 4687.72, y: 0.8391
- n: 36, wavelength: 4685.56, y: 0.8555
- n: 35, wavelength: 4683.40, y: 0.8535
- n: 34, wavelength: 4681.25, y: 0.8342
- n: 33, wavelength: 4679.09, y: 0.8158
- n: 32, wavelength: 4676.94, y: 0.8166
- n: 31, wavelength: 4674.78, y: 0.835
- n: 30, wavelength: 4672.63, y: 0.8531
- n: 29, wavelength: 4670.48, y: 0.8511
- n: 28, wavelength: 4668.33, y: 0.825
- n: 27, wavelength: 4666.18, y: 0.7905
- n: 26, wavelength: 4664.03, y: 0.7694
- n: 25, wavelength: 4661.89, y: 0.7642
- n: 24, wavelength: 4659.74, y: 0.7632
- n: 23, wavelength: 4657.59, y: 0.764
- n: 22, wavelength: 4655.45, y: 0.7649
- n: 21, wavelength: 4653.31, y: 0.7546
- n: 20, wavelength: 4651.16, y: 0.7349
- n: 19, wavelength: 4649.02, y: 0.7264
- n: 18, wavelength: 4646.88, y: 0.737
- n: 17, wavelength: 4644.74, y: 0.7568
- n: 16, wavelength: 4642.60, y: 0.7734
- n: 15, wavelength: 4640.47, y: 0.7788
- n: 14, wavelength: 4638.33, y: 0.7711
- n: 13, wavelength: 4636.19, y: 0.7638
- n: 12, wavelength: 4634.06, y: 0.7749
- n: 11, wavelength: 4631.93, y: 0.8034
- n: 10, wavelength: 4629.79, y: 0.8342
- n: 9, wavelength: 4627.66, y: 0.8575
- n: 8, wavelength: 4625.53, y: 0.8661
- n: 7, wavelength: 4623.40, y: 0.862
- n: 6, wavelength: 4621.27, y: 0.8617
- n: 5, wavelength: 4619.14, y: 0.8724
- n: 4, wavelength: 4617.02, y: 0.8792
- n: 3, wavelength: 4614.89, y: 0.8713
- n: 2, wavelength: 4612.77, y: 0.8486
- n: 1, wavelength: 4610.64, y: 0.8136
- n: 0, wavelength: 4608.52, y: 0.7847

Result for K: 8.1 AA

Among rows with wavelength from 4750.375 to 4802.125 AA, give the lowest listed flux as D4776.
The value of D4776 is 0.7648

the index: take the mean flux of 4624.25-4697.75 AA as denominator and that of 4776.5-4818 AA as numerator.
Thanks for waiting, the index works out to 1.04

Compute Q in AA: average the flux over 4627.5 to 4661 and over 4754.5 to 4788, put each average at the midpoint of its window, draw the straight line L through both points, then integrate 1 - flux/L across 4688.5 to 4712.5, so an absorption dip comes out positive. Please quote 2.61 AA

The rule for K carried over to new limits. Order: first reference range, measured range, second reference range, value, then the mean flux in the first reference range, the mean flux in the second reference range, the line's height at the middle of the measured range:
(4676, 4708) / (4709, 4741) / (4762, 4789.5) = 1.1 AA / 0.79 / 0.916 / 0.839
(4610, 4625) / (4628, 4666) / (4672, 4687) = 3.6 AA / 0.86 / 0.837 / 0.849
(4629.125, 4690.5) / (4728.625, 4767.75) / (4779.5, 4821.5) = -5.0 AA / 0.794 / 0.82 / 0.81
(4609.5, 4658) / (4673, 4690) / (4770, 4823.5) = -0.5 AA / 0.803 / 0.839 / 0.814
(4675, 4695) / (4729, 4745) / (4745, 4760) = 1.6 AA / 0.826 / 0.949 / 0.92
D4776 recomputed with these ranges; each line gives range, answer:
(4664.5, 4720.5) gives 0.7097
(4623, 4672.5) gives 0.7264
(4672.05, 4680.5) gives 0.8158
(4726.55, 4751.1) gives 0.8064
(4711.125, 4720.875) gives 0.7446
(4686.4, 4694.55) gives 0.7884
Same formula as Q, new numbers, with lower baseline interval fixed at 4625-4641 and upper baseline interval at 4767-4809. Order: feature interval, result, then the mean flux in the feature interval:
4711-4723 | 0.7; 0.78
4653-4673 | 0.6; 0.789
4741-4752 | -0.1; 0.844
